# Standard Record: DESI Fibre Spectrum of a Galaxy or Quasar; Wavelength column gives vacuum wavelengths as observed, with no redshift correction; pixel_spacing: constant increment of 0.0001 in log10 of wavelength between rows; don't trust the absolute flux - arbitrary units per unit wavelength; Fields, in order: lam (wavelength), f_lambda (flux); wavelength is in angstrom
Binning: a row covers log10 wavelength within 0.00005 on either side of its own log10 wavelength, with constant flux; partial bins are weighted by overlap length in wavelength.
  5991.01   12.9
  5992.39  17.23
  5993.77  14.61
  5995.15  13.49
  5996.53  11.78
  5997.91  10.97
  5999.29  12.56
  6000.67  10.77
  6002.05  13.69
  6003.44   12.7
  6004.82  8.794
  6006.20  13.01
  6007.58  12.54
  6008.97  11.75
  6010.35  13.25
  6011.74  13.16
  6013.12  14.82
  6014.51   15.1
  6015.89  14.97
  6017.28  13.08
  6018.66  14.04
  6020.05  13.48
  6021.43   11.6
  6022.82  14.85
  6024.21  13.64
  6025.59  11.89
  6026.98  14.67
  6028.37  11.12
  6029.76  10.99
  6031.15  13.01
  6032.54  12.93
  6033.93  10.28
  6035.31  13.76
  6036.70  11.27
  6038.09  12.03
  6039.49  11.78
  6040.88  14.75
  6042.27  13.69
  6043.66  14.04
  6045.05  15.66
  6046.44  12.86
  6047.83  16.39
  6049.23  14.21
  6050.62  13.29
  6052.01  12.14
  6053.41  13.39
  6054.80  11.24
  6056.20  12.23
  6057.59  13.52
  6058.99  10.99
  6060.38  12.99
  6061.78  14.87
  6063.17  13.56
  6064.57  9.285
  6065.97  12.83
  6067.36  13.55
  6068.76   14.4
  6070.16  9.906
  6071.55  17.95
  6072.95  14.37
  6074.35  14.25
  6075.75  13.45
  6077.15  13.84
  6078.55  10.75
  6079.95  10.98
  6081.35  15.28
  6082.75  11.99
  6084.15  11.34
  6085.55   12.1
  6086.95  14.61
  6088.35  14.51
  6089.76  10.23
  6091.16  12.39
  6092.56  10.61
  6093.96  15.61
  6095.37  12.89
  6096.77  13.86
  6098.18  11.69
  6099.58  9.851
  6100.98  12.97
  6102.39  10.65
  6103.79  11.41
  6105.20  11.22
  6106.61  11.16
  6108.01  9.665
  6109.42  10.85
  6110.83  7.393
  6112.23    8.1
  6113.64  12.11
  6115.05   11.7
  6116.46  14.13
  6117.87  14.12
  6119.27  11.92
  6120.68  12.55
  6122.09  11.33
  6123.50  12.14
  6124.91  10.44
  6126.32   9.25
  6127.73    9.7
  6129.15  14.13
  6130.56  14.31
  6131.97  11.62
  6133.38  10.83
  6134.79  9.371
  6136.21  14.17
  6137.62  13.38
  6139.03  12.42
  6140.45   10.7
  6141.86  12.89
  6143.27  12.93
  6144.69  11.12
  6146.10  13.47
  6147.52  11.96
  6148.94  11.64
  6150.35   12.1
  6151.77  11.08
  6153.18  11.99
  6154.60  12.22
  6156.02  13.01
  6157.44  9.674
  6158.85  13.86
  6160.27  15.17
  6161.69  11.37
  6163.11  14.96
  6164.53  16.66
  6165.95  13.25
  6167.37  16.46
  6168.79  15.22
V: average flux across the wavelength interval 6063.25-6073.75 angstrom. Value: 13.2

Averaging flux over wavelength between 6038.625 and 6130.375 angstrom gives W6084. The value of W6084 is 12.5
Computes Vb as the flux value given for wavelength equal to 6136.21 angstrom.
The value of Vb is 14.17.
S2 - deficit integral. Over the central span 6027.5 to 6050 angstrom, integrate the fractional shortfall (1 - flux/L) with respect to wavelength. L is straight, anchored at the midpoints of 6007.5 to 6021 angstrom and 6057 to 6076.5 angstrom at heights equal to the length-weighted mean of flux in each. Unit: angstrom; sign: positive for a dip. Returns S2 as 0.67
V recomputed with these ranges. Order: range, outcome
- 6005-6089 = 13.1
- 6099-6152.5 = 11.6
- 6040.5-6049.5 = 14.5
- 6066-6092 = 13.1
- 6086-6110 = 12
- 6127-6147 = 12.2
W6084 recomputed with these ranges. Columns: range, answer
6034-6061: 13.1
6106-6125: 11.3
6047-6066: 12.9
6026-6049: 13.1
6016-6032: 13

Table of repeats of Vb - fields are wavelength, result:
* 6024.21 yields 13.64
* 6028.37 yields 11.12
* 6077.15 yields 13.84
